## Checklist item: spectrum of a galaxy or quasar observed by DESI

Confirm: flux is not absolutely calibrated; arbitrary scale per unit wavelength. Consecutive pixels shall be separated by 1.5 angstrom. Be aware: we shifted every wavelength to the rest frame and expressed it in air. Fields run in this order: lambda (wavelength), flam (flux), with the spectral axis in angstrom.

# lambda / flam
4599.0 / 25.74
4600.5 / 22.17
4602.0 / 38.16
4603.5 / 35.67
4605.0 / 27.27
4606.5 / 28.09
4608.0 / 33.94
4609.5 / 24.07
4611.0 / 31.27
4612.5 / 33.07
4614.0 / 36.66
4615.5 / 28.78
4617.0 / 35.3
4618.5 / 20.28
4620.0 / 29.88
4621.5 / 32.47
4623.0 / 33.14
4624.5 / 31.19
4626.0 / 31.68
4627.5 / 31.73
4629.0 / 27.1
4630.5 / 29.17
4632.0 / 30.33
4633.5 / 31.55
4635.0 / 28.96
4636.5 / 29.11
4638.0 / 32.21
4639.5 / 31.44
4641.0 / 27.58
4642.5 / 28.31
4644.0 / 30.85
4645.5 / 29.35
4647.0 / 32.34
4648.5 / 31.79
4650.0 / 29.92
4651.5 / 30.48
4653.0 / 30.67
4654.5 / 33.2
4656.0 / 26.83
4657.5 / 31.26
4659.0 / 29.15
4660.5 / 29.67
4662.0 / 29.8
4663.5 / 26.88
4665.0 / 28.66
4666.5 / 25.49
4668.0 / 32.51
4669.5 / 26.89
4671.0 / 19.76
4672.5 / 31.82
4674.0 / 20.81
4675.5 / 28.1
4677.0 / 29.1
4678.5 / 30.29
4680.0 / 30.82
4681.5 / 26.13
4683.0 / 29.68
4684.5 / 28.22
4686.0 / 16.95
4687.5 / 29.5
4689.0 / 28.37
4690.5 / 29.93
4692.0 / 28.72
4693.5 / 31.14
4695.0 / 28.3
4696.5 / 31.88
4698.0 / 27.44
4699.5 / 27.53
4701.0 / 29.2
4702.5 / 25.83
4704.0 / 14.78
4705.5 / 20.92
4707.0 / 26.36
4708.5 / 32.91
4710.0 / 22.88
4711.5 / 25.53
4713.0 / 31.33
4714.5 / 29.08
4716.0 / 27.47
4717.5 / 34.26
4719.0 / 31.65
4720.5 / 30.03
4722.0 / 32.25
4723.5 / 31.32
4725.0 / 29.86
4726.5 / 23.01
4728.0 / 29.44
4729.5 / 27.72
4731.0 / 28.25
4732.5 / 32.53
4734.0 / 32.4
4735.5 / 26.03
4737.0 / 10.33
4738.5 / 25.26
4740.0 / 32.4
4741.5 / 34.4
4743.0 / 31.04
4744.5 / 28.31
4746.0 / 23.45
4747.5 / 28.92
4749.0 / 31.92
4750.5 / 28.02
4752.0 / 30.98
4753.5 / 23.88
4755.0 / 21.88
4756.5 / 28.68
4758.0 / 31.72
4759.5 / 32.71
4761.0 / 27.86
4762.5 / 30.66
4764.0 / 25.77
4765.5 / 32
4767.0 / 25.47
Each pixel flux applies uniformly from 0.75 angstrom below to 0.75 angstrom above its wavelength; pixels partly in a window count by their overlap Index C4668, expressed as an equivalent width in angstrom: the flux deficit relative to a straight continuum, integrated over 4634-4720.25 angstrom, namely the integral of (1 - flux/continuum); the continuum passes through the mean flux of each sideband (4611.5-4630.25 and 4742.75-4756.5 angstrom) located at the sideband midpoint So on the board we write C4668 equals 2.9 angstrom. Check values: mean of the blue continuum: 30.9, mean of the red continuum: 27.5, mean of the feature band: 28.4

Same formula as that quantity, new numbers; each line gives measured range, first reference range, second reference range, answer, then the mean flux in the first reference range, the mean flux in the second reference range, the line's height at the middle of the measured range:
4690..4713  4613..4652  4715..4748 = 1.7 angstrom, 30.5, 28.7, 29.2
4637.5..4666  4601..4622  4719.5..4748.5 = 0.1 angstrom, 30.9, 28.3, 30.1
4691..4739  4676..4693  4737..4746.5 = 0.4 angstrom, 28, 27.8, 27.9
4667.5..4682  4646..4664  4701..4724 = 0.9 angstrom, 30.2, 27.8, 29.4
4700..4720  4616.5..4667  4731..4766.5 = 1.2 angstrom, 29.9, 28.3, 28.9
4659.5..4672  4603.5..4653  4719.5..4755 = 0.9 angstrom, 30.4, 28.2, 29.6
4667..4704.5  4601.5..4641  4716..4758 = 2.6 angstrom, 30.8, 28.5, 29.5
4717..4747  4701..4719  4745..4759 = -1.5 angstrom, 26.8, 27.8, 27.3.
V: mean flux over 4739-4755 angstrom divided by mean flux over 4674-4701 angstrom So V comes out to 1.0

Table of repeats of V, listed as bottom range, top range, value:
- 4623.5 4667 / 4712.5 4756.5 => 0.95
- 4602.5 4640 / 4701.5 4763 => 0.91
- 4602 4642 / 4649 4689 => 0.92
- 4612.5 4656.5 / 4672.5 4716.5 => 0.90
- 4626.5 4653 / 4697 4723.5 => 0.92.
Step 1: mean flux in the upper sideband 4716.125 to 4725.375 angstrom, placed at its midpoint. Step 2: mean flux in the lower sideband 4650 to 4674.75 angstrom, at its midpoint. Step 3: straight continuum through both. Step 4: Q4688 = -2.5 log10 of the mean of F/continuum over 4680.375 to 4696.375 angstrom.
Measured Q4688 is 0.07 mag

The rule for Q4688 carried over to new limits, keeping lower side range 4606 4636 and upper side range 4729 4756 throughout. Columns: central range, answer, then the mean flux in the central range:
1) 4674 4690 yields 0.06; 27.4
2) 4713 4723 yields -0.10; 30.8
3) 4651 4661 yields -0.02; 30.2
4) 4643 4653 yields -0.03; 30.7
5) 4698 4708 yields 0.16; 24.6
